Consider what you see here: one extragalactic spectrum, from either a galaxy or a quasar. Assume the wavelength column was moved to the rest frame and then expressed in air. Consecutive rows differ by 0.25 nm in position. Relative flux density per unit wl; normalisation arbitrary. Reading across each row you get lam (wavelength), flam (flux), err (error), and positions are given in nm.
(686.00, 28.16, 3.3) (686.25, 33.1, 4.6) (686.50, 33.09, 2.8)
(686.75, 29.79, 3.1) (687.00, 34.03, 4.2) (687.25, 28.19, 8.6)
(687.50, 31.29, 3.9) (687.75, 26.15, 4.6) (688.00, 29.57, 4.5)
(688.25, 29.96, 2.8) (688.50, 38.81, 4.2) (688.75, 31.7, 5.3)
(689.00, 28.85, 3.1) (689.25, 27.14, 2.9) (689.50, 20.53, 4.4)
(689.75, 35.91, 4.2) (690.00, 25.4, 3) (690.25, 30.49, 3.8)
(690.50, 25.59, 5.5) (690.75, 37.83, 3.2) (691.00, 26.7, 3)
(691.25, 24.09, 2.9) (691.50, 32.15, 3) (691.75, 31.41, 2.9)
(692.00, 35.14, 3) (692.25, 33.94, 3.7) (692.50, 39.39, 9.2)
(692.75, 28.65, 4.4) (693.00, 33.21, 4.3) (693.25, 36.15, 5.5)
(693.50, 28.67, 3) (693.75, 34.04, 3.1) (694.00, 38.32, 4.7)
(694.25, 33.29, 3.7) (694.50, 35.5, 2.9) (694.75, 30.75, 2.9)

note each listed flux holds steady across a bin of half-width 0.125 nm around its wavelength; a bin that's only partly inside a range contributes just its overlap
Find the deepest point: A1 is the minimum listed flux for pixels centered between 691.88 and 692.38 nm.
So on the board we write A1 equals 33.94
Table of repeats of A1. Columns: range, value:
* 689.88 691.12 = 25.4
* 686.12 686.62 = 33.09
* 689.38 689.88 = 20.53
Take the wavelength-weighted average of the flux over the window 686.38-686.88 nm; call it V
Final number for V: 31.4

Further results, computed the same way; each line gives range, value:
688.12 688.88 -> 33.4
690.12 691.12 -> 30.1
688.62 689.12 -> 30.4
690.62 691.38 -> 29.5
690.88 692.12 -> 29.9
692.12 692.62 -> 36.6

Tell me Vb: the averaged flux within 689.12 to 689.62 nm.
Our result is 23.9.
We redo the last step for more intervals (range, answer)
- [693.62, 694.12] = 36.1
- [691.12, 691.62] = 28.1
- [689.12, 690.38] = 27.9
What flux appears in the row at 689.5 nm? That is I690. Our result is 20.53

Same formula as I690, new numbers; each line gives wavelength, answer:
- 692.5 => 39.39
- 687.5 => 31.29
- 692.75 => 28.65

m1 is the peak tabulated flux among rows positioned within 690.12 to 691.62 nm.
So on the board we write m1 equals 37.83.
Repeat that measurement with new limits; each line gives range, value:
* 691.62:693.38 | 39.39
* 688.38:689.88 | 38.81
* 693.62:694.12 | 38.32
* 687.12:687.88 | 31.29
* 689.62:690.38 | 35.91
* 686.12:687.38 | 34.03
